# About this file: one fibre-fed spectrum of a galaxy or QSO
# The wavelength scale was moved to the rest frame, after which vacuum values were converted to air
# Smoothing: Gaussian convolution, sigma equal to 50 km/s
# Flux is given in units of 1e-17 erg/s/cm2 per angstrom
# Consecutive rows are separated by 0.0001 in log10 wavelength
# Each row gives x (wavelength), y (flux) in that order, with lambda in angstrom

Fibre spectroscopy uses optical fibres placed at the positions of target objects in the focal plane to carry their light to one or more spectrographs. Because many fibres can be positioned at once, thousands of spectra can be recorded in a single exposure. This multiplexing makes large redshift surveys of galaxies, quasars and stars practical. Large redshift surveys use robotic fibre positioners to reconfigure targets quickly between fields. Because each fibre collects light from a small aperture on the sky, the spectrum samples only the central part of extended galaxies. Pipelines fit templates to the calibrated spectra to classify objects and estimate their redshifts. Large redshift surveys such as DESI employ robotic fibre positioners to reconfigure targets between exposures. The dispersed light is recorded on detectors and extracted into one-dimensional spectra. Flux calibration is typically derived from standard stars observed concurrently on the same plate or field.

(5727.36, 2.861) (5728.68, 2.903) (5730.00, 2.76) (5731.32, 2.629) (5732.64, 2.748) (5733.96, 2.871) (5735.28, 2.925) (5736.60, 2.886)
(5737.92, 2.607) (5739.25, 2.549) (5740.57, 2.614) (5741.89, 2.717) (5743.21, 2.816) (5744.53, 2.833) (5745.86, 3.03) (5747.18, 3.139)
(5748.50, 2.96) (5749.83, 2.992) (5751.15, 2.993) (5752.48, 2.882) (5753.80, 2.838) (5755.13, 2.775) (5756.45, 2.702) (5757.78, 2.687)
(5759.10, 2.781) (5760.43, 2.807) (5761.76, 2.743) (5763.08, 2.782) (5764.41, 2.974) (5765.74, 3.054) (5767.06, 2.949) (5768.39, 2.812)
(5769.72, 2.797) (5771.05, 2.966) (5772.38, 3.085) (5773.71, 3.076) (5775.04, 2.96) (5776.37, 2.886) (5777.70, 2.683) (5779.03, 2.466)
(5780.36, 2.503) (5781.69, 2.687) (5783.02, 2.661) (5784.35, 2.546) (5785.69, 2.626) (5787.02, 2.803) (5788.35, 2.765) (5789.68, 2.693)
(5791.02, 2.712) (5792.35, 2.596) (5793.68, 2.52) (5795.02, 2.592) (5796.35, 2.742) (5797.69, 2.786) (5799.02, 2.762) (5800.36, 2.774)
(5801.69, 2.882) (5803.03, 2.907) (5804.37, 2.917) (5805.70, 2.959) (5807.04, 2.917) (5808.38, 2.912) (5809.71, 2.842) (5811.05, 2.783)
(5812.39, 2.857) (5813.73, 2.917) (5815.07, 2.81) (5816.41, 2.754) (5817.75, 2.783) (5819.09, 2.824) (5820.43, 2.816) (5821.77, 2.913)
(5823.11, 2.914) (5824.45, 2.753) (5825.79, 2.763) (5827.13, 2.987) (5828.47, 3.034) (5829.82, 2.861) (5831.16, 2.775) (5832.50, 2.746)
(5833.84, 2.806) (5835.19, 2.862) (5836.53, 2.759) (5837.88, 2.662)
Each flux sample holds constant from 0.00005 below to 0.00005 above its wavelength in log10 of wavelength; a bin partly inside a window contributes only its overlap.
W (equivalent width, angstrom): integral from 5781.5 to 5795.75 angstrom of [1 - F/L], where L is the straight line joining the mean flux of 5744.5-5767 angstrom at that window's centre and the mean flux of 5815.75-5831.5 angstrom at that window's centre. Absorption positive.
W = 1.1 angstrom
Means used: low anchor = 2.88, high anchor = 2.85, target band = 2.65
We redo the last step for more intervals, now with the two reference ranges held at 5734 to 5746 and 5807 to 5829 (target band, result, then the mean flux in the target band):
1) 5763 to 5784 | -0.19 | 2.83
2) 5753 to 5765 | 0.01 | 2.79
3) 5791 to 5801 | 0.52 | 2.68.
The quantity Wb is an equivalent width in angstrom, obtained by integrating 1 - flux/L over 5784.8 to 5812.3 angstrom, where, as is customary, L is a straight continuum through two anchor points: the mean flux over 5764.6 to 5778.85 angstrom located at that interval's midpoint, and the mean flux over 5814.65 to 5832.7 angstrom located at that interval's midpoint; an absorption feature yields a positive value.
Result 1.0 angstrom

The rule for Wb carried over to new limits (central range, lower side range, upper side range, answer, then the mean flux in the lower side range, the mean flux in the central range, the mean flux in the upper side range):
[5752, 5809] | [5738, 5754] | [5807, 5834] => 1.22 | 2.85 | 2.79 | 2.85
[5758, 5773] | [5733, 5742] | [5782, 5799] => -0.97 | 2.74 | 2.88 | 2.67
